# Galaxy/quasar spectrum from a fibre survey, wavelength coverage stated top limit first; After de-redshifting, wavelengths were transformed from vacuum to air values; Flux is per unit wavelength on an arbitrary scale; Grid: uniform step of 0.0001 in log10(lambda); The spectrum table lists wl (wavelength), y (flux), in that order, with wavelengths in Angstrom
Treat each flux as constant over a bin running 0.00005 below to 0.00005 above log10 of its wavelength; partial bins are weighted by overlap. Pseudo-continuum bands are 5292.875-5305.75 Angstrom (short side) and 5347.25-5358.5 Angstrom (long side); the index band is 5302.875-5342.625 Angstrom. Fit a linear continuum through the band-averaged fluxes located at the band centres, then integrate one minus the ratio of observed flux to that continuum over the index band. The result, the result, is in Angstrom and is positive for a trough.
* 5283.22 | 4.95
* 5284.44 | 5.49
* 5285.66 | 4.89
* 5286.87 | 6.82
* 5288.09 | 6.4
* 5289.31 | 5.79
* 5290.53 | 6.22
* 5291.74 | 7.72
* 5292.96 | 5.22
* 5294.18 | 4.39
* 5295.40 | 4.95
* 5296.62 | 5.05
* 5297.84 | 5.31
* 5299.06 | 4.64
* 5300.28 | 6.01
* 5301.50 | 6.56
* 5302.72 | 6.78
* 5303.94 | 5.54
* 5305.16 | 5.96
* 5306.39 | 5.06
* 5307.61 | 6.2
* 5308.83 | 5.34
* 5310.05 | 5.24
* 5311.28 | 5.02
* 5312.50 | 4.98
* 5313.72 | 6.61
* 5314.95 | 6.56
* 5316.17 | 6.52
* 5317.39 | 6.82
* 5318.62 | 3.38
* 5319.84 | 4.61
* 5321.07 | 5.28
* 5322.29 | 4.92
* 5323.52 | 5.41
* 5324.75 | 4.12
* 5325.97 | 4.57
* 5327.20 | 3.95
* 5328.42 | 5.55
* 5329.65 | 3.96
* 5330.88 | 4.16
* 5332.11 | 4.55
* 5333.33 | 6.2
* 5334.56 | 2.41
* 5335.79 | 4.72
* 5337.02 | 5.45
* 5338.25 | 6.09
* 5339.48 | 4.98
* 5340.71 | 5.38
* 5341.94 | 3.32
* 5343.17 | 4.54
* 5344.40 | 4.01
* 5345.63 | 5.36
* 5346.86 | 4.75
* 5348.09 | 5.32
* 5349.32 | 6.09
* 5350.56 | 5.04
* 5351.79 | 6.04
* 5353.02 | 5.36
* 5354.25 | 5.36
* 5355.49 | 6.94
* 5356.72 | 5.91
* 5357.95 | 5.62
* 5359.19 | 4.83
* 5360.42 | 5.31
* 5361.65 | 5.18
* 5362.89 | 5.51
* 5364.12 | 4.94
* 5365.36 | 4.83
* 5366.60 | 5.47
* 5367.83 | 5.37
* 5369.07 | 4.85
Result 3.5 Angstrom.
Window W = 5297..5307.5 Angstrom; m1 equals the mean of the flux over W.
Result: 5.74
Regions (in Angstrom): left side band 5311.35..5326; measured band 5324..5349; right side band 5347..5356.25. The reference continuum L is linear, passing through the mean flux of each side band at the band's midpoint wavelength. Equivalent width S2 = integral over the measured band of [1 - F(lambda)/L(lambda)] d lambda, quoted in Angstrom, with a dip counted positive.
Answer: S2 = 3.8 Angstrom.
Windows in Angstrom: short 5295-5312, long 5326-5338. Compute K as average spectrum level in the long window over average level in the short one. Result 0.8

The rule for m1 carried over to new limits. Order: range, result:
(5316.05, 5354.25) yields 4.92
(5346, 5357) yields 5.63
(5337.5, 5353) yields 5.09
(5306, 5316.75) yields 5.74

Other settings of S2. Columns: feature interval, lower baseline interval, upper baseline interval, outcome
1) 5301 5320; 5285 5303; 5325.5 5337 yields -1.9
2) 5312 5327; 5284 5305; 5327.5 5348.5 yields -0.3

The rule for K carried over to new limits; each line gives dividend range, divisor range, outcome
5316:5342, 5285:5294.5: 0.81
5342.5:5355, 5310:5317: 0.88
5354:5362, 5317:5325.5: 1.15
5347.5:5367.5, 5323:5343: 1.17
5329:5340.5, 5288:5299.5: 0.86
